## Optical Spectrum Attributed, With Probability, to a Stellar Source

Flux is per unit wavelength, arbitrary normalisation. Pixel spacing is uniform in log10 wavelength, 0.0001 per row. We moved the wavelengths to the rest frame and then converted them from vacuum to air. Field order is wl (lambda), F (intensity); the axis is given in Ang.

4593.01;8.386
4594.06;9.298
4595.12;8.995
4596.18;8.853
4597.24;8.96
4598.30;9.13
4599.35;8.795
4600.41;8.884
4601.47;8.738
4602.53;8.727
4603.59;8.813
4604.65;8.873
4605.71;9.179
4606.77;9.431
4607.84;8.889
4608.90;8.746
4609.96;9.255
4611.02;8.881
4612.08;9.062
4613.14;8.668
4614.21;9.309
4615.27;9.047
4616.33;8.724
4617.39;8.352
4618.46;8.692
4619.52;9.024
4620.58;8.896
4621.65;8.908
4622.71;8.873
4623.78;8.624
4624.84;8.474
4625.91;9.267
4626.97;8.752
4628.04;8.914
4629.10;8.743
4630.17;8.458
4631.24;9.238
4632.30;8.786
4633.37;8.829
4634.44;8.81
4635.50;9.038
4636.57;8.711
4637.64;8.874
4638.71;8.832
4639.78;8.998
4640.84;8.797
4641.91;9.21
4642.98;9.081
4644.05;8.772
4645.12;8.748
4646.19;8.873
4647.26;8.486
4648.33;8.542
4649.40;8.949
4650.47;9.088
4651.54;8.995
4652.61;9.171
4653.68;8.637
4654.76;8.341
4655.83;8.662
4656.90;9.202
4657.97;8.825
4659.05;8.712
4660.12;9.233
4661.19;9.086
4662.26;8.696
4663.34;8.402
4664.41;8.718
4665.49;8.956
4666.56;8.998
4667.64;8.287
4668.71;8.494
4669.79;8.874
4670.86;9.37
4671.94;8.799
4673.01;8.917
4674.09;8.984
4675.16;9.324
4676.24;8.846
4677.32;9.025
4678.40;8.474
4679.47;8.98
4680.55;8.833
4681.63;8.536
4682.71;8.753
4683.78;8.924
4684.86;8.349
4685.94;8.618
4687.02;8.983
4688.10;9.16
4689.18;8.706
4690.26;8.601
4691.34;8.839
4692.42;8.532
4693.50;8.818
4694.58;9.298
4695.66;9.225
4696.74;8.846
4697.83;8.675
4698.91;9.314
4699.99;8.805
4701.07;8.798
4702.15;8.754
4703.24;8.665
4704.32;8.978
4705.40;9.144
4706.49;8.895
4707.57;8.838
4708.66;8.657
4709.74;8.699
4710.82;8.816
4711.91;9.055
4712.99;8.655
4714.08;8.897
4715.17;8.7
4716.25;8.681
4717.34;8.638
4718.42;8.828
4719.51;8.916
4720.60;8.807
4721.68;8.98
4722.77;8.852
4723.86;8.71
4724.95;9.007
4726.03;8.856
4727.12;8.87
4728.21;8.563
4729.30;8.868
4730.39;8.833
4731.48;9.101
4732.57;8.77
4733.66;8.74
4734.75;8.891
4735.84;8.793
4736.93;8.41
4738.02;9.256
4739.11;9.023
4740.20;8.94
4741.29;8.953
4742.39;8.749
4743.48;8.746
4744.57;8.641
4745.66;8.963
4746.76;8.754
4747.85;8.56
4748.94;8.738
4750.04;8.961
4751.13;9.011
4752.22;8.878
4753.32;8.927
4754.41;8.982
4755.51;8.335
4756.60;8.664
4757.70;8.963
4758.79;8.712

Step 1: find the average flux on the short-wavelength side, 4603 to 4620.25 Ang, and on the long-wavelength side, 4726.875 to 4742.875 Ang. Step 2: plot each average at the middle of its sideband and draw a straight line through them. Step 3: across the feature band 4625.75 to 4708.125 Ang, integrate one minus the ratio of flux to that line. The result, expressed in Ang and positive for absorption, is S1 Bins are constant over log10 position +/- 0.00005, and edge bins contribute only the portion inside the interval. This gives 0.4 Ang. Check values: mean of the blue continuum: 8.93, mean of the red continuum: 8.85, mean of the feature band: 8.85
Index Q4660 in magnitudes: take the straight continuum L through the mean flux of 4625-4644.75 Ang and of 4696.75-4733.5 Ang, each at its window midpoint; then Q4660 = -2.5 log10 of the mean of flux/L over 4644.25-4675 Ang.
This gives 0.005 mag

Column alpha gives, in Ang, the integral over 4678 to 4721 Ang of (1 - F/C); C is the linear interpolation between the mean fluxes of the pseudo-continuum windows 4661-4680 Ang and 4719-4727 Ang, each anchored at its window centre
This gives 0.2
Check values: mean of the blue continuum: 8.84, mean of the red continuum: 8.88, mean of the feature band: 8.82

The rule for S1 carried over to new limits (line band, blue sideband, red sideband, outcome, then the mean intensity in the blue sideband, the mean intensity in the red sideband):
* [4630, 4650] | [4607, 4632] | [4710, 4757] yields 0.0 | 8.87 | 8.82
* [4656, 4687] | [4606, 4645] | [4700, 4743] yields 0.1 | 8.89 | 8.83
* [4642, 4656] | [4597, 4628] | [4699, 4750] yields 0.1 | 8.9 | 8.83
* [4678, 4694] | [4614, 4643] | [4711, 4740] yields 0.2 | 8.86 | 8.84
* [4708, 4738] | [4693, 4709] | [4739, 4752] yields 0.2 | 8.91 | 8.83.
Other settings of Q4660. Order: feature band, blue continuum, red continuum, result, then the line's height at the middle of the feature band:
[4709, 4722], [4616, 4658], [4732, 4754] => 0.00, 8.84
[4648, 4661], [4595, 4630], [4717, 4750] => 0.00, 8.87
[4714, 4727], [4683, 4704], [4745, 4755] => 0.00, 8.85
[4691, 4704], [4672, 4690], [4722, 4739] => -0.01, 8.84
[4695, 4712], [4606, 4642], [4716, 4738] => -0.01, 8.83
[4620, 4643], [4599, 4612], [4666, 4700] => 0.01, 8.91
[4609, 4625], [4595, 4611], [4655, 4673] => 0.01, 8.92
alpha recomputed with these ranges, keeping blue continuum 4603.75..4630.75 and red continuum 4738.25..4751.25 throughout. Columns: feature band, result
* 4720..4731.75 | 0.0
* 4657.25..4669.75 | 0.1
